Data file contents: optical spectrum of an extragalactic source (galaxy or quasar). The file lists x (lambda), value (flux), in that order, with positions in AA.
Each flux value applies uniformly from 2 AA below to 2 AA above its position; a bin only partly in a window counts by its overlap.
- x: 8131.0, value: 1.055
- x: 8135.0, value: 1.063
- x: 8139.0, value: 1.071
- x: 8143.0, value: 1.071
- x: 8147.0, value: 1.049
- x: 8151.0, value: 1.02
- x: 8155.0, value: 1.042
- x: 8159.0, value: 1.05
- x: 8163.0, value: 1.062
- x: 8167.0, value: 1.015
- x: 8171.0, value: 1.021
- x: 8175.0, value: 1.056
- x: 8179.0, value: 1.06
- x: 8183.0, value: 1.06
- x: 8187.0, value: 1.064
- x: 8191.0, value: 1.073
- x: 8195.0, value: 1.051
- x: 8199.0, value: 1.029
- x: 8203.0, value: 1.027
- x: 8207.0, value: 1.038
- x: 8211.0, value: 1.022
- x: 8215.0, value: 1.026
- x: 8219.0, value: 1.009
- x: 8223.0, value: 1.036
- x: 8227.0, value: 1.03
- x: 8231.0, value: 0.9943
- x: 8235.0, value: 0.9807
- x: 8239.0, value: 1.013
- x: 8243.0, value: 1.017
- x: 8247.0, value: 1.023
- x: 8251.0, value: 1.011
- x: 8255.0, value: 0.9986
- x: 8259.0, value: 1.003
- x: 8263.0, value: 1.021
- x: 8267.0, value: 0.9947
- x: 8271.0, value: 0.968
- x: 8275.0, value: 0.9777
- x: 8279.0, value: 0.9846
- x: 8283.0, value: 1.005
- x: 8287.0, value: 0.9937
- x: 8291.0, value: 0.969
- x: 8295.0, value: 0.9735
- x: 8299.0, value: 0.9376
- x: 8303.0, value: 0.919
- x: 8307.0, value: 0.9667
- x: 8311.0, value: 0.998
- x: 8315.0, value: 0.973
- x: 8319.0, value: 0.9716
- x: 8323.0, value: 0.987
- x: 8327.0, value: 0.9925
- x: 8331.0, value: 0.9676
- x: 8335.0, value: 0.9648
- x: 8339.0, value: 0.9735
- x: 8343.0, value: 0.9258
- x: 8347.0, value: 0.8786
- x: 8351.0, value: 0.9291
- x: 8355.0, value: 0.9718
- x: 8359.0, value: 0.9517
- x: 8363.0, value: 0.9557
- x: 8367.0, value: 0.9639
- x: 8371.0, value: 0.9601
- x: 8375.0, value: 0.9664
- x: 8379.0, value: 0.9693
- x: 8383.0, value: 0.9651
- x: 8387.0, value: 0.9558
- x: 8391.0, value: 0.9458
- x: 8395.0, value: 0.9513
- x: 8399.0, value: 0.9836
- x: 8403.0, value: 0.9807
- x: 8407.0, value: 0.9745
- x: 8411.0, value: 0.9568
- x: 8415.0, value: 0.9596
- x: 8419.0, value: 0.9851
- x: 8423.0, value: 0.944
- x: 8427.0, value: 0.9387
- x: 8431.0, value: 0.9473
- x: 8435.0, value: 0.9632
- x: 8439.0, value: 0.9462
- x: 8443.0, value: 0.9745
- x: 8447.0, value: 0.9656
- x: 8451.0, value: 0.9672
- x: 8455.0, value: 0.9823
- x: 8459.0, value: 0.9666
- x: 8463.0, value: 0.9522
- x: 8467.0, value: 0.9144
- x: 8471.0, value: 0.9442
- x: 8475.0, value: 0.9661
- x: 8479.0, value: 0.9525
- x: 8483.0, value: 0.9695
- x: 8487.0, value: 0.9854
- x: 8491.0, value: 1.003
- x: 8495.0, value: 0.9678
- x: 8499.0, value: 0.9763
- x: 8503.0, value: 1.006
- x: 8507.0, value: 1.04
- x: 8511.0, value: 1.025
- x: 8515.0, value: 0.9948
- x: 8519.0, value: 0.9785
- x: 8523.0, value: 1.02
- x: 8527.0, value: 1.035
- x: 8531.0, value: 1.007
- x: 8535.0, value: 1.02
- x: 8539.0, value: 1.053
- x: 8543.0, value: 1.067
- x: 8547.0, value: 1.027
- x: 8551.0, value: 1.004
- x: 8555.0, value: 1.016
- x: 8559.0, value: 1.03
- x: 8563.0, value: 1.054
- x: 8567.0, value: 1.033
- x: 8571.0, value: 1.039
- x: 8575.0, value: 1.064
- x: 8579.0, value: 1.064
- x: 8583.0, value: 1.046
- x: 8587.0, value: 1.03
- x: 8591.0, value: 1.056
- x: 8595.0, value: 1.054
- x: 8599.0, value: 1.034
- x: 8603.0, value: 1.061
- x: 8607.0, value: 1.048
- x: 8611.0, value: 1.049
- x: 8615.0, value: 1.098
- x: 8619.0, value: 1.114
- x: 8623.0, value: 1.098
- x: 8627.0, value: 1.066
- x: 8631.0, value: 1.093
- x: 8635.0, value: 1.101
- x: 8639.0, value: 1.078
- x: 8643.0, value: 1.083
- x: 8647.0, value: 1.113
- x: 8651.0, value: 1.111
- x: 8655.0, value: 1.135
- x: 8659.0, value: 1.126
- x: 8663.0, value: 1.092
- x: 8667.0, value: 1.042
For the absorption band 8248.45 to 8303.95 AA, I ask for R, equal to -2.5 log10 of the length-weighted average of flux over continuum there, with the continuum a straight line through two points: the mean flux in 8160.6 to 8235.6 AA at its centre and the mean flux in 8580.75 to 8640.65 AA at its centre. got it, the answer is 0.06 mag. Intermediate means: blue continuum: 1.04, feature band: 0.984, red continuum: 1.07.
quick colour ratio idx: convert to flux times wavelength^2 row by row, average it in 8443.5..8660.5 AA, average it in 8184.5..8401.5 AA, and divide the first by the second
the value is 1.1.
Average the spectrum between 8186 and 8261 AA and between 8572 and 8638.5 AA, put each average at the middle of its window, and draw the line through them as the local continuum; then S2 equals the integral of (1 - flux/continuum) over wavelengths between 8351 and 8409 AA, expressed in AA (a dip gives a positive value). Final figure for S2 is 4.4 AA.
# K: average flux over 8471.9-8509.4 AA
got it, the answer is 0.984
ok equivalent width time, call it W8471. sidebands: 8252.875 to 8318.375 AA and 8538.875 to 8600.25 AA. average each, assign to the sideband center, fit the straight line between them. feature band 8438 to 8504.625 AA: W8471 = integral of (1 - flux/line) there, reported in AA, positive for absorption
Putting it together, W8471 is 3.5 AA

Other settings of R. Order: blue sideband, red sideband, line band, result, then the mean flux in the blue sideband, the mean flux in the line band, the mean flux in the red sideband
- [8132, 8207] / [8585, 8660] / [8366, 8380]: 0.11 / 1.05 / 0.965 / 1.08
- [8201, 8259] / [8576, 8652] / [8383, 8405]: 0.08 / 1.02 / 0.964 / 1.07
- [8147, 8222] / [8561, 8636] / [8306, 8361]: 0.09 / 1.04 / 0.961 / 1.06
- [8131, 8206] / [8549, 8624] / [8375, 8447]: 0.10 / 1.05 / 0.962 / 1.05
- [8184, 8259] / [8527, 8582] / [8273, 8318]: 0.06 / 1.02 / 0.973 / 1.04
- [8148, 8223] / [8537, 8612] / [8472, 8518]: 0.06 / 1.04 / 0.988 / 1.04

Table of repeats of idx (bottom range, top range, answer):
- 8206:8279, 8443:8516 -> 1.03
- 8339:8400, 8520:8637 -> 1.16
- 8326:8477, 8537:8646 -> 1.16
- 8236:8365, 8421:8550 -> 1.06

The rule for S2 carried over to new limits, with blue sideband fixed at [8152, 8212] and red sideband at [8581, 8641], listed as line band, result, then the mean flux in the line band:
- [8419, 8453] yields 3.2 AA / 0.958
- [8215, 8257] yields 1.4 AA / 1.01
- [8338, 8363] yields 2.7 AA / 0.938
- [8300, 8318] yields 1.5 AA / 0.963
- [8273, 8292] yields 1.1 AA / 0.987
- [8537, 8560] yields 0.7 AA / 1.03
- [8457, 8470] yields 1.4 AA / 0.944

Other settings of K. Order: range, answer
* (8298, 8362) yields 0.957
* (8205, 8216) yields 1.03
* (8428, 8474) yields 0.957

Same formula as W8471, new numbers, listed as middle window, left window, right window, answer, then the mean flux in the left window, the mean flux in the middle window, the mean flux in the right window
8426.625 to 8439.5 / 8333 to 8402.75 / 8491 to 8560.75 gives 0.4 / 0.954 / 0.95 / 1.02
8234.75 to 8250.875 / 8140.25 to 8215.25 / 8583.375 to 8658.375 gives 0.6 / 1.04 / 1.01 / 1.08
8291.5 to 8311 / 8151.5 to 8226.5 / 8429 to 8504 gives 1.0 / 1.04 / 0.956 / 0.965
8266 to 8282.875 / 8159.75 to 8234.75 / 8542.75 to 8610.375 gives 0.9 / 1.04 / 0.983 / 1.04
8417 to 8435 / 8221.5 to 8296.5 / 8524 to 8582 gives 1.2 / 1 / 0.955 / 1.04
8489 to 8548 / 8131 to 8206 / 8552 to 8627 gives 2.2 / 1.05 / 1.01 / 1.05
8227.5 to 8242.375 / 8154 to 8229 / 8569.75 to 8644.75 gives 0.6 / 1.04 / 1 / 1.07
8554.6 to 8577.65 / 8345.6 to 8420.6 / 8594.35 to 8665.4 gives 0.3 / 0.959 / 1.04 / 1.09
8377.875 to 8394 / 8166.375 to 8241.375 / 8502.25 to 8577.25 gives 1.1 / 1.03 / 0.958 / 1.03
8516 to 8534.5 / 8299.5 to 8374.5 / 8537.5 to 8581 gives 0.3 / 0.958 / 1.01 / 1.04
